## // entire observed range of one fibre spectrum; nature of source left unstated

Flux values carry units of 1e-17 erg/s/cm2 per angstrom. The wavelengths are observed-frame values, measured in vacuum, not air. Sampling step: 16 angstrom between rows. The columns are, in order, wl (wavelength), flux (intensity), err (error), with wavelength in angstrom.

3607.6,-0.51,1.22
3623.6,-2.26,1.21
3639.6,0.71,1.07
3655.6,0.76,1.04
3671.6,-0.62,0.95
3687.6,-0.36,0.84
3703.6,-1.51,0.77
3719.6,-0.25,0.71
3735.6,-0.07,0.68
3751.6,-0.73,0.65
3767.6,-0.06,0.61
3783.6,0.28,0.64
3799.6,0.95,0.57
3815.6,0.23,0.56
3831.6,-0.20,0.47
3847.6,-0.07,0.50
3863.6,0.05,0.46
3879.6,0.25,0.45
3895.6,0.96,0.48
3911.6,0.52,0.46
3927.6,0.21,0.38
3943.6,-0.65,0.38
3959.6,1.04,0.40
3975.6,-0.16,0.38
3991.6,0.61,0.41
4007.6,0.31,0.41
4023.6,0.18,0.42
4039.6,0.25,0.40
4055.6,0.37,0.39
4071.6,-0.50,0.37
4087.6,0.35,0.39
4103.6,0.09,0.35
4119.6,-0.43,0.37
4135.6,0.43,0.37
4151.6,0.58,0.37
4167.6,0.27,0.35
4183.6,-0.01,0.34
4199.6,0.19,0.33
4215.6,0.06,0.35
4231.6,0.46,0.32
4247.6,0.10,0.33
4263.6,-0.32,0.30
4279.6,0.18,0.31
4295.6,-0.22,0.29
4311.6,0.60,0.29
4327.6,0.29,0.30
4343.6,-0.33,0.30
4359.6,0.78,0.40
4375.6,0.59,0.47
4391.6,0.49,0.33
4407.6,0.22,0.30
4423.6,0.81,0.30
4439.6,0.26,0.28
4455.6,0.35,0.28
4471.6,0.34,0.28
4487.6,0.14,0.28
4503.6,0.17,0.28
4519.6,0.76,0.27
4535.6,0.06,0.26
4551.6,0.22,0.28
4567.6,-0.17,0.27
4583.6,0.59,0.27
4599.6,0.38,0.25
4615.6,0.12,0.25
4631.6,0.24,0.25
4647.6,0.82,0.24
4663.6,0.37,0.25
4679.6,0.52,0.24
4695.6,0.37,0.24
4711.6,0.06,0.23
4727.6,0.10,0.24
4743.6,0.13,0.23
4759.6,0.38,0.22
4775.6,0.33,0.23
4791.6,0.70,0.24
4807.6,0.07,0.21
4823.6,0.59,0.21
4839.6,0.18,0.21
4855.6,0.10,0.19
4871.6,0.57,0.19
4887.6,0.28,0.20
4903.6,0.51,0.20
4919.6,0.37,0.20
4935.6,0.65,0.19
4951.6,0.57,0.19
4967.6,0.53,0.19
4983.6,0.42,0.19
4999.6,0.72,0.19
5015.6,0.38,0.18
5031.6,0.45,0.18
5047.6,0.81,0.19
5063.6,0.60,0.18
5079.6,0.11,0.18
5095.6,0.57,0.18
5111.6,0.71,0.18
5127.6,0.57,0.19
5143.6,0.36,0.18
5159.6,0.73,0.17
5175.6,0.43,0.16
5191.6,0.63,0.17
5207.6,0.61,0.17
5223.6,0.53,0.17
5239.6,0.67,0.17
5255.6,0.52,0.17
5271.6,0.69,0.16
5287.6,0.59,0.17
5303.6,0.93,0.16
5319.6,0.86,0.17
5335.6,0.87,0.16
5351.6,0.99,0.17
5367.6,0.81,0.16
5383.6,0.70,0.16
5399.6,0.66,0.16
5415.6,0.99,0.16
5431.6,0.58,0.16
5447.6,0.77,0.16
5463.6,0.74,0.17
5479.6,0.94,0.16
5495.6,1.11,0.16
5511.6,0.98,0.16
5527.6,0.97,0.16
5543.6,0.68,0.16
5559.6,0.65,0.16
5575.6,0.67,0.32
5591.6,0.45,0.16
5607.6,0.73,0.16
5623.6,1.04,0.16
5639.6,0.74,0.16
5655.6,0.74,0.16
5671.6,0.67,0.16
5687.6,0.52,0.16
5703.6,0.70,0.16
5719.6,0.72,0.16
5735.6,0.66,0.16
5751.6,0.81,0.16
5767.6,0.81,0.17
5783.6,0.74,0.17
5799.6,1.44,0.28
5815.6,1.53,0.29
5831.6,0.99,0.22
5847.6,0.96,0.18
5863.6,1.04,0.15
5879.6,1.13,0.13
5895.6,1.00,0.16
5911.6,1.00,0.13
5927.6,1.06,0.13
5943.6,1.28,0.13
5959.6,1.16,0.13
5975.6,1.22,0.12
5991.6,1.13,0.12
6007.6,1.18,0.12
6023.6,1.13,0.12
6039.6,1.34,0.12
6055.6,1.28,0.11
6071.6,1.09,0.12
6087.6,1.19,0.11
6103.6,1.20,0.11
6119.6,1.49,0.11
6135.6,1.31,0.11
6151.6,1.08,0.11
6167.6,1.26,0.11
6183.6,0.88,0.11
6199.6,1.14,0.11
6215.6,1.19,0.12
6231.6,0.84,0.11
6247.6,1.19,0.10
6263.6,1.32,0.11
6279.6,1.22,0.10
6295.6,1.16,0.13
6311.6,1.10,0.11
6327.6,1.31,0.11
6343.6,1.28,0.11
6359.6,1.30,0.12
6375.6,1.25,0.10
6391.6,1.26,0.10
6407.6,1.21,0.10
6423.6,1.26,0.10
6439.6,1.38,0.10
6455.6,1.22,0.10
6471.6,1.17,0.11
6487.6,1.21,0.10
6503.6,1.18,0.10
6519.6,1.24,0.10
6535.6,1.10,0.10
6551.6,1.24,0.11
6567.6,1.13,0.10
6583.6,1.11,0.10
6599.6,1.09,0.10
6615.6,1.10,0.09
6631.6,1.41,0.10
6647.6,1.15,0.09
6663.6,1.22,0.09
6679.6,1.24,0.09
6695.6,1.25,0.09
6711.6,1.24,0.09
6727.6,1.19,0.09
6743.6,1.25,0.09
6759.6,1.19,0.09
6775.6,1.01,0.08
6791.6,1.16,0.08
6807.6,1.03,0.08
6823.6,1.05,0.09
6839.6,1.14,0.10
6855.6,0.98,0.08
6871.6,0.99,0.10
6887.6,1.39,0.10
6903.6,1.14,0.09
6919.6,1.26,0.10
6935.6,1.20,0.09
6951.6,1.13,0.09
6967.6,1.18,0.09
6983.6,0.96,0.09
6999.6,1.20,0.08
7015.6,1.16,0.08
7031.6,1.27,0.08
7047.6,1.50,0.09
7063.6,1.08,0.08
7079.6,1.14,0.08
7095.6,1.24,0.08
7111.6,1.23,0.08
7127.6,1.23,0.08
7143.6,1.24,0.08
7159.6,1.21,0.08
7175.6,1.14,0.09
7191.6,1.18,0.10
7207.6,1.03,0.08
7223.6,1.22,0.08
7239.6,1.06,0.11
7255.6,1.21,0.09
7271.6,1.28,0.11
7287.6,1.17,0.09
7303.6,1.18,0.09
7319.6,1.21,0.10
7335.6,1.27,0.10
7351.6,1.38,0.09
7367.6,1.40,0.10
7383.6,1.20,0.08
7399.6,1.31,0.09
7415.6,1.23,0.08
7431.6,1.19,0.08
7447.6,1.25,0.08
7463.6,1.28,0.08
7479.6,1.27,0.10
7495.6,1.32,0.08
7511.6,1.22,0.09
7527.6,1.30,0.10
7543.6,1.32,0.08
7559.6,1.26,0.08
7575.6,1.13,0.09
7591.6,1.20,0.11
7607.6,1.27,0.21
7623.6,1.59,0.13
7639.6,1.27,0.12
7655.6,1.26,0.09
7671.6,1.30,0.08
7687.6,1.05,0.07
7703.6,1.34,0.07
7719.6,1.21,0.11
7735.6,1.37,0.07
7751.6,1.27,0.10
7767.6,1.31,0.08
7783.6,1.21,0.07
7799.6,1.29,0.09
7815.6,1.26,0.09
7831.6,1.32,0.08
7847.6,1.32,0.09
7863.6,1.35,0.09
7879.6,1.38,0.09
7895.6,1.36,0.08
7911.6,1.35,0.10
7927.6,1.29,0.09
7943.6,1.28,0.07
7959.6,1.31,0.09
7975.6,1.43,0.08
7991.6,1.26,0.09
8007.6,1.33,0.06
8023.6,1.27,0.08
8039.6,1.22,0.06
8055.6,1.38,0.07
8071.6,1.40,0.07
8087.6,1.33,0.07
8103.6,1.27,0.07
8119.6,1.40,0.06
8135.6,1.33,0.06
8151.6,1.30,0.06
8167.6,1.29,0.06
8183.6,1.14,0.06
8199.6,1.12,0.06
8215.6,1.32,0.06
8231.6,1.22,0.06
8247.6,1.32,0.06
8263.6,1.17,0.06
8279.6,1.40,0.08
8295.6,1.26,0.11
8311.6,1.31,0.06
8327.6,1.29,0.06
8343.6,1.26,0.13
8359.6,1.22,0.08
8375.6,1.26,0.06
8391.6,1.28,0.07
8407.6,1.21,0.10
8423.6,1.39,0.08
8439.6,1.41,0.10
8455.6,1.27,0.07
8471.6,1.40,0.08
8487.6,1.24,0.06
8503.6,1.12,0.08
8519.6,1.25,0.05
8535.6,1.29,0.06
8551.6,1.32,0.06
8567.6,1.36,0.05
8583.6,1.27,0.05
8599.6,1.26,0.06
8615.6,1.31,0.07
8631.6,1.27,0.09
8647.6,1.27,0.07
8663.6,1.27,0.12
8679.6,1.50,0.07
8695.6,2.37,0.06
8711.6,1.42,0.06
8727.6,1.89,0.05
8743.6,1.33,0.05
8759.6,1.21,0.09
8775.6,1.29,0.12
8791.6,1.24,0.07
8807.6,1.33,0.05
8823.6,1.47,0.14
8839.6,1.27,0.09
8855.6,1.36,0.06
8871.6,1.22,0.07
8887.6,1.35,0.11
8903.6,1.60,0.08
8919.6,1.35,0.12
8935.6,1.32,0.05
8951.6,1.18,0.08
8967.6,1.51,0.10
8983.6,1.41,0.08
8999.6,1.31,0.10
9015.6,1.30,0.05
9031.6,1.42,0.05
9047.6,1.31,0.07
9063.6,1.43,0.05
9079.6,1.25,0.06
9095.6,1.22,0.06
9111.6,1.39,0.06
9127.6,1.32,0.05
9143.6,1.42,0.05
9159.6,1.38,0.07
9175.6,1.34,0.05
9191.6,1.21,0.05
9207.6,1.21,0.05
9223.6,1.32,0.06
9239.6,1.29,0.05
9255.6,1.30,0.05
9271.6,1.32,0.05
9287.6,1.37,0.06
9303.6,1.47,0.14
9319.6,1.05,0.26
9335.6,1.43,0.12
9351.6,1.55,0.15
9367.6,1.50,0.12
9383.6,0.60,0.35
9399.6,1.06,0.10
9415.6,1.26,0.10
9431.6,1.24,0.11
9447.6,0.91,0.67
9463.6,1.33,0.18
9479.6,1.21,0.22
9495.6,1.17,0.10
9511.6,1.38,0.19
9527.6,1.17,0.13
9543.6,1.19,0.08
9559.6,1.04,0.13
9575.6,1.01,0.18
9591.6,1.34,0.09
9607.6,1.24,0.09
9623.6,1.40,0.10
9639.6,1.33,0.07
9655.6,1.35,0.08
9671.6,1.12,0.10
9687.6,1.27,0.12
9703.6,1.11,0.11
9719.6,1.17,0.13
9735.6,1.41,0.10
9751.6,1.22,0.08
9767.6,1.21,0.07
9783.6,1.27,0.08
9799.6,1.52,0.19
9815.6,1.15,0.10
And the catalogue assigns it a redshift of 0.325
